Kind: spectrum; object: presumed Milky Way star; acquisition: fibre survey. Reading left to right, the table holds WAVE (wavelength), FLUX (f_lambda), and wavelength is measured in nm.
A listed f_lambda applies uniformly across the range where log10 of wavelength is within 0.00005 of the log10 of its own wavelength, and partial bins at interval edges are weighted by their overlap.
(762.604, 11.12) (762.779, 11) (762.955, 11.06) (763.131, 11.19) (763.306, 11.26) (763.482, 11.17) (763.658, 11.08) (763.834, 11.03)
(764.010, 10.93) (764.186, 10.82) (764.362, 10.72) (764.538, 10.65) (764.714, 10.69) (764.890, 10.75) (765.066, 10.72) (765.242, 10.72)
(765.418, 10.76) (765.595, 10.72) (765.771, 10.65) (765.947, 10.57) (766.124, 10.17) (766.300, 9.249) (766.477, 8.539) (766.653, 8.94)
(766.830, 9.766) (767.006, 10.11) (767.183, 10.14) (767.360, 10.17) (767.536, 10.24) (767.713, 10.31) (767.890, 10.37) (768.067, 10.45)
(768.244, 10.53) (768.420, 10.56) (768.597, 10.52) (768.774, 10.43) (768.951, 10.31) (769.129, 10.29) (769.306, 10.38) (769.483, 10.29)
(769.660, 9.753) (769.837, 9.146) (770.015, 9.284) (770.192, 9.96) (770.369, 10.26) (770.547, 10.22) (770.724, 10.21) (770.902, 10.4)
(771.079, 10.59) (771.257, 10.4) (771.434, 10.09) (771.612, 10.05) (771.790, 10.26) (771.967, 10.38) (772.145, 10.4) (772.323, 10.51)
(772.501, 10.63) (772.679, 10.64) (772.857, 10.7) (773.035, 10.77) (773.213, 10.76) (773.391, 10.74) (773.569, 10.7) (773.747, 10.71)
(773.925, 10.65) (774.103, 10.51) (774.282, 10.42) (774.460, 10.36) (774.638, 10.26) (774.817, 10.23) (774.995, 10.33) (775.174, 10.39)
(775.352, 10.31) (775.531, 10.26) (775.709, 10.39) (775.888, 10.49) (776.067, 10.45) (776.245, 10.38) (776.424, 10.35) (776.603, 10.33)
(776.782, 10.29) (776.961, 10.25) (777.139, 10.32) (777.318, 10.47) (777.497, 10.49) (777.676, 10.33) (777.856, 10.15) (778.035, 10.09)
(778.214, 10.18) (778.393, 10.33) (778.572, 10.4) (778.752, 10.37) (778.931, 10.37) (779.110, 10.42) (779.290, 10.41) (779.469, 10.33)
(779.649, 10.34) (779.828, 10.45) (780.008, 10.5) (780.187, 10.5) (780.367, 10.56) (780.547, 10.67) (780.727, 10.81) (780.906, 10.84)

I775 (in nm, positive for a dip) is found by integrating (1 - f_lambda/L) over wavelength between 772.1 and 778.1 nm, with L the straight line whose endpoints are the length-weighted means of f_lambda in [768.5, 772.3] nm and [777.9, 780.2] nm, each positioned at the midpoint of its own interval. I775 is -0.10 nm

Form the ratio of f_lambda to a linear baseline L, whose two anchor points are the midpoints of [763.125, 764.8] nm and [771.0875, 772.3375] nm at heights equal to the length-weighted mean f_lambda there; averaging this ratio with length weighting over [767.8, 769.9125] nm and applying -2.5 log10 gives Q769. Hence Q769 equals 0.03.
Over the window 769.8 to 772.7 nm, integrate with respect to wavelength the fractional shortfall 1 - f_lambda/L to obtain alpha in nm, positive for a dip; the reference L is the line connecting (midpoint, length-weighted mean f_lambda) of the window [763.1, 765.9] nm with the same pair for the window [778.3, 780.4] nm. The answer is 0.12 nm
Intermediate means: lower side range 10.9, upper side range 10.4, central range 10.2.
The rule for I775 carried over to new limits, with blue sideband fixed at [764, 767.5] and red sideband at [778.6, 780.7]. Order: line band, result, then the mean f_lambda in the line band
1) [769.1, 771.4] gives 0.05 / 10.1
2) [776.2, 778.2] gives 0.02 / 10.3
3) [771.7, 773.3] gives -0.03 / 10.6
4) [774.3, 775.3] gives 0.01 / 10.3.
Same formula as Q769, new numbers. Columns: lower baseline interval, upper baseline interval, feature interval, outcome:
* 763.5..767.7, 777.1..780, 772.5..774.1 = -0.04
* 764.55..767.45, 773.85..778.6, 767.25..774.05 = -0.01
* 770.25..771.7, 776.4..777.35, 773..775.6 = -0.02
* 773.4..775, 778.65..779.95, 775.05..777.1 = 0.01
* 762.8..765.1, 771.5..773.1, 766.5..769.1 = 0.06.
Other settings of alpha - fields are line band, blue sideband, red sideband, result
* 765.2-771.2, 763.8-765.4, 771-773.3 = 0.27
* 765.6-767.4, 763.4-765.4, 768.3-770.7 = 0.12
